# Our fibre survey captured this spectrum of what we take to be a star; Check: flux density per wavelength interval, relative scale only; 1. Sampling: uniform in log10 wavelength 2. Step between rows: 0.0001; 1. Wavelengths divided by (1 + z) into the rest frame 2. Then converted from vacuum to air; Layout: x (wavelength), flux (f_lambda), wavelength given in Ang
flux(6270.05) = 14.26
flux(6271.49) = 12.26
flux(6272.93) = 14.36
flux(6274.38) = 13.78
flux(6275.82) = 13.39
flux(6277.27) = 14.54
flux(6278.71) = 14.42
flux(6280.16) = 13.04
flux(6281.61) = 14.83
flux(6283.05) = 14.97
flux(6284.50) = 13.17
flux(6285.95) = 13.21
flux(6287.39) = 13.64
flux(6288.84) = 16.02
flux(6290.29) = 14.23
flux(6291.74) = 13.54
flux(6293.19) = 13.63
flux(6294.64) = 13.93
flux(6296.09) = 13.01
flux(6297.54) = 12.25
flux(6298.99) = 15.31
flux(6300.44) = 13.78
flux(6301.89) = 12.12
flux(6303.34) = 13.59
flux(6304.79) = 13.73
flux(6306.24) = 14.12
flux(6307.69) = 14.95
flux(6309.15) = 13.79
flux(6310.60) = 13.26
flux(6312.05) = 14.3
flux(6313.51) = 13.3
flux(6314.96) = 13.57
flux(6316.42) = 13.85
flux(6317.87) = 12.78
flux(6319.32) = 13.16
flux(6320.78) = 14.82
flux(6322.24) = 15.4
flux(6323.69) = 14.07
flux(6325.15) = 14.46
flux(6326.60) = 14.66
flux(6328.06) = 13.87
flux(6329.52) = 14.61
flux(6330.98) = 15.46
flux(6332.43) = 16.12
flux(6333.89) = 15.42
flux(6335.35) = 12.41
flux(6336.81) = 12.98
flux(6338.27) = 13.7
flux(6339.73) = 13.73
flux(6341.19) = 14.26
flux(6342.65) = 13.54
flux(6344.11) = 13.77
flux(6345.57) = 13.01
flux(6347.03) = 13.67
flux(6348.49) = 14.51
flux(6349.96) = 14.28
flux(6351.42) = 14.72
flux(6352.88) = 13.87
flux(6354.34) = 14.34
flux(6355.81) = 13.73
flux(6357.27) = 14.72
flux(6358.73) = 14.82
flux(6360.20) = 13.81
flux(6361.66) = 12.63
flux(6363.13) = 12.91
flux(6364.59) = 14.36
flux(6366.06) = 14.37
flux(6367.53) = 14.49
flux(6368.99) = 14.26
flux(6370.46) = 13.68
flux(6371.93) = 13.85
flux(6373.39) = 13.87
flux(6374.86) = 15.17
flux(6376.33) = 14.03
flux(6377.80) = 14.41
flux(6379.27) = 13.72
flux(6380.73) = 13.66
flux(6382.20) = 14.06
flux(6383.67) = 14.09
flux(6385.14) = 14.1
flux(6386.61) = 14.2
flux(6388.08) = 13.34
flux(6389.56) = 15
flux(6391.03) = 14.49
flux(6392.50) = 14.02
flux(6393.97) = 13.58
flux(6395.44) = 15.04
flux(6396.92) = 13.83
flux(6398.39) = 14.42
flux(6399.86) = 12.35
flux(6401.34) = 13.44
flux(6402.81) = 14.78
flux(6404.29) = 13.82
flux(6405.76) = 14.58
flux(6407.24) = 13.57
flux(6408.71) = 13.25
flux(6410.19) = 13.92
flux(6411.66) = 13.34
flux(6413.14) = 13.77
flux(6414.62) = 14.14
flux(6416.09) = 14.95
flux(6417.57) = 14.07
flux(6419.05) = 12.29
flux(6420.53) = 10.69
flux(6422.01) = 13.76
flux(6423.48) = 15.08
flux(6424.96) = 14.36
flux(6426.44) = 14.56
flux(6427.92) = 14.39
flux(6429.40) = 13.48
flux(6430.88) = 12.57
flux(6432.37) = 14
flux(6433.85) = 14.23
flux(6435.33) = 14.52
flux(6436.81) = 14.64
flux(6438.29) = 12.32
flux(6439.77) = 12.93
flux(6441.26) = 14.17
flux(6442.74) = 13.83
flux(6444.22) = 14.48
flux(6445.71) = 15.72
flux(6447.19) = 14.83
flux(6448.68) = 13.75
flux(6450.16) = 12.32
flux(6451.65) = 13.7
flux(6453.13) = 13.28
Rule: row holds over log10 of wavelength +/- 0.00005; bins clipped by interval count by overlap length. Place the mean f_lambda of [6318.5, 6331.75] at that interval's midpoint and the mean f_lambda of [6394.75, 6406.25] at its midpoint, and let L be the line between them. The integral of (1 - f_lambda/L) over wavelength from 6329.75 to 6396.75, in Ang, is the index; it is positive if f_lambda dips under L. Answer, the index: 0.74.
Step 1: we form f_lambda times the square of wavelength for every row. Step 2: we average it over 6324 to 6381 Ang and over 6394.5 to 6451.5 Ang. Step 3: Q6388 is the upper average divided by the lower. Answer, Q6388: 1.0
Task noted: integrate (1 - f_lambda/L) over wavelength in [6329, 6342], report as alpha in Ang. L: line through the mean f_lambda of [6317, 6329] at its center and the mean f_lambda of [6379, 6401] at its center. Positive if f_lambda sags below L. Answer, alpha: -0.1 Ang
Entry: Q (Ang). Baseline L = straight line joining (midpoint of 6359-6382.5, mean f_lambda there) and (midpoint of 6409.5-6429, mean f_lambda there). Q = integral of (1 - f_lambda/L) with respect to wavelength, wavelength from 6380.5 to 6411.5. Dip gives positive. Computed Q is -0.2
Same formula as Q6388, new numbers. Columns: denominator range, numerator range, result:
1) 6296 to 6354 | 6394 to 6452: 1.02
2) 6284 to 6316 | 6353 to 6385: 1.04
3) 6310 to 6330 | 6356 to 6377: 1.02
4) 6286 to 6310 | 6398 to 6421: 1.02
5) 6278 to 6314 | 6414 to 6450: 1.05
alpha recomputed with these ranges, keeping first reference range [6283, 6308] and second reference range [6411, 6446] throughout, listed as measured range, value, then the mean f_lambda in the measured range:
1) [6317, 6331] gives -0.47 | 14.3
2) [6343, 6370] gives -0.39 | 14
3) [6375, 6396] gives -0.51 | 14.1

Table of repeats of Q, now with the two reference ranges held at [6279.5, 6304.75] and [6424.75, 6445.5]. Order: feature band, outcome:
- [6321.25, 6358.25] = -1.0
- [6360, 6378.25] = -0.2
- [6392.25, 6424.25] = 0.3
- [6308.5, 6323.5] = 0.0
